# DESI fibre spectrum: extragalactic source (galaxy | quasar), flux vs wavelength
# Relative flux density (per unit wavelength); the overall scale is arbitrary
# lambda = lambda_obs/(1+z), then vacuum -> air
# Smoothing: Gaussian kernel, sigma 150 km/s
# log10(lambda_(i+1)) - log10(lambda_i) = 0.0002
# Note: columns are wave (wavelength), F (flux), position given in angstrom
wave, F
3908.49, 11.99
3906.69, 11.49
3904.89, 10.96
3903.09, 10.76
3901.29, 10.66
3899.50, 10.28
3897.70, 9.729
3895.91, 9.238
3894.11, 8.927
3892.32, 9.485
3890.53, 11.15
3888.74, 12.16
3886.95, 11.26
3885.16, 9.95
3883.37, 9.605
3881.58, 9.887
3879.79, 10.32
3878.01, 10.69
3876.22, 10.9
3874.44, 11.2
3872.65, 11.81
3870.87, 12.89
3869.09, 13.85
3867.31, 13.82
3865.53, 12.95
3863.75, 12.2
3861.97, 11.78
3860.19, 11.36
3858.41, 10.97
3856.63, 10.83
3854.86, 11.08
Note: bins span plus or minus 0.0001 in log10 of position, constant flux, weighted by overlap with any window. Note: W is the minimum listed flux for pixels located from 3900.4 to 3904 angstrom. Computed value 10.66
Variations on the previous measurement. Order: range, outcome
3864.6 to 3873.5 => 11.81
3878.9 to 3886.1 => 9.605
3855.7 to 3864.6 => 10.83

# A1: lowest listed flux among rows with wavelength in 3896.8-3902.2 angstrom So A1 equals 9.729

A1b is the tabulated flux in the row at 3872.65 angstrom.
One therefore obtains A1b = 11.81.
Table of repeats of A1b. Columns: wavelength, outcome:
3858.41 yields 10.97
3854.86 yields 11.08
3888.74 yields 12.16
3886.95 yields 11.26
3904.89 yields 10.96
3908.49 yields 11.99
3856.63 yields 10.83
